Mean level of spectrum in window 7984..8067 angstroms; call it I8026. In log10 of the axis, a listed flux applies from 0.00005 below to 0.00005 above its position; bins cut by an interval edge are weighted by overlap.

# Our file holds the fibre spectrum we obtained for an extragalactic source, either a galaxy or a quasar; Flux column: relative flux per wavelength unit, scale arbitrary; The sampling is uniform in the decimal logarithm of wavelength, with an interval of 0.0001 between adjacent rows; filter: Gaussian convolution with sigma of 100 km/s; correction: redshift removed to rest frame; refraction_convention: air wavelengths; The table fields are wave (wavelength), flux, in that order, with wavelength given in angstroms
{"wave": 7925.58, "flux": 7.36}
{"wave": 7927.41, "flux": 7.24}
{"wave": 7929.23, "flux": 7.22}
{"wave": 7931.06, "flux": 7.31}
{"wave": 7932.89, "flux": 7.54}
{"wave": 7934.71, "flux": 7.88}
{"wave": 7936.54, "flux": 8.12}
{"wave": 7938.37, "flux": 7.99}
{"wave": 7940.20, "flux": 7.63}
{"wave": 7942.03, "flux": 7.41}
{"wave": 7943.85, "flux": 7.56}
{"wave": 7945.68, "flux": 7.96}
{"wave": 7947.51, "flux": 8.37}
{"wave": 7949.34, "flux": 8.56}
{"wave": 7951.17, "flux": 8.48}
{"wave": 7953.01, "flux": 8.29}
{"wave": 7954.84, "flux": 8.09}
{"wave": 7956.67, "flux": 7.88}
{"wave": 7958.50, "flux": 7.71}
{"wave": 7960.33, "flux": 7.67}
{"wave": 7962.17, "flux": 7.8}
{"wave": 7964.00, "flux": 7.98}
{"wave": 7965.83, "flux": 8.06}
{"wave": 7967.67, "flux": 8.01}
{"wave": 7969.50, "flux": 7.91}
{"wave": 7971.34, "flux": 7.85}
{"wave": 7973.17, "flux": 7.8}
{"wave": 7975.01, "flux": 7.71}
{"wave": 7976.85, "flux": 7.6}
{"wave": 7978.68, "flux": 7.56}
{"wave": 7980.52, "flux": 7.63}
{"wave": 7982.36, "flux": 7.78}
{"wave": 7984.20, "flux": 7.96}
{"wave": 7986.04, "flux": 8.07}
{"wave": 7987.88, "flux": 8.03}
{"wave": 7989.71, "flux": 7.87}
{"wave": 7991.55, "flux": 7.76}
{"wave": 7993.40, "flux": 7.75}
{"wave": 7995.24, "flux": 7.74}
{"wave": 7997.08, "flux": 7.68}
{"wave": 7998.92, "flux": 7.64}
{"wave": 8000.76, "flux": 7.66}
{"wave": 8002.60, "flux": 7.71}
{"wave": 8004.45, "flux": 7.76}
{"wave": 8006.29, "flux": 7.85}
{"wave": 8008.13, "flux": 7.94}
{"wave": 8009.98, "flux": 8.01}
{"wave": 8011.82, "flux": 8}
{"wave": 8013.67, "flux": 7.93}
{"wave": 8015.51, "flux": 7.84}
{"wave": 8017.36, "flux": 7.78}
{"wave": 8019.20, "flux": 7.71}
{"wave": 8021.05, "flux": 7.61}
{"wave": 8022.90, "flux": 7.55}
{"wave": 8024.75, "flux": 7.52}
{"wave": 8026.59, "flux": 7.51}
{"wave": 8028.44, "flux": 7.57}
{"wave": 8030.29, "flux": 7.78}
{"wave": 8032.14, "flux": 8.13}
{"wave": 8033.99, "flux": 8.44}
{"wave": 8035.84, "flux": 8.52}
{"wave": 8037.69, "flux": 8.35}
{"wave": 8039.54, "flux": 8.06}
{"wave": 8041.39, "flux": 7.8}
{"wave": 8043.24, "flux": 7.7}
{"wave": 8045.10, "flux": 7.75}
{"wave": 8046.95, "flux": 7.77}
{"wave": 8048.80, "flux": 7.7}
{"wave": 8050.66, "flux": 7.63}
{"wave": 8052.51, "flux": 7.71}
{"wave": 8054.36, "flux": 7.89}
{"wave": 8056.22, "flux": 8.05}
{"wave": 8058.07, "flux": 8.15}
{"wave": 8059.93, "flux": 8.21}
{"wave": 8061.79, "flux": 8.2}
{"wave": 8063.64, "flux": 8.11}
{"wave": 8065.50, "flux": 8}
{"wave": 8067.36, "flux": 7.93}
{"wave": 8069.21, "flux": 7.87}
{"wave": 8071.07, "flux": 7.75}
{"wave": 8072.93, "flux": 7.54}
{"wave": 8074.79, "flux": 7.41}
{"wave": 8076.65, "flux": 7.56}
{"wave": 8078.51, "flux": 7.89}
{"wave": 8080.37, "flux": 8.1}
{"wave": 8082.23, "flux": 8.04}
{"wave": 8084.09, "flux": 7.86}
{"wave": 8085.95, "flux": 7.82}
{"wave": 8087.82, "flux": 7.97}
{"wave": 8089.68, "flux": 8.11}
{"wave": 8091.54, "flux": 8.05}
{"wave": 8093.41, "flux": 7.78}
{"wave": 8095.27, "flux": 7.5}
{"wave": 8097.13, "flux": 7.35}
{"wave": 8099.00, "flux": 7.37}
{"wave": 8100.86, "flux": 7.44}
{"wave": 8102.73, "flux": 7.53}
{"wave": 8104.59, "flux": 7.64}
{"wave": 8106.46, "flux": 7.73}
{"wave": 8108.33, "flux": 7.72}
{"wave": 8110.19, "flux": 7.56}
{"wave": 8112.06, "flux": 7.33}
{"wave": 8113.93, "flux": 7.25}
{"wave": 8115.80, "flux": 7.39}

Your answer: 7.88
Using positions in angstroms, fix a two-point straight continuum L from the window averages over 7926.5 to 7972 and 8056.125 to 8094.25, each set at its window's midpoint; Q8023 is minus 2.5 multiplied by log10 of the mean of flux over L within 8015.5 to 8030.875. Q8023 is 0.04 mag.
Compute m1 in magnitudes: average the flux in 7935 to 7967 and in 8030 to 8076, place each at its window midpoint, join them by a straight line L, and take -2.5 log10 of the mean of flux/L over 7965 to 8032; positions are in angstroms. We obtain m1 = 0.02 mag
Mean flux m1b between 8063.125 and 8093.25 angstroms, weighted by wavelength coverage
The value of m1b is 7.87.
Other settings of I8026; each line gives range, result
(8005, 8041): 7.9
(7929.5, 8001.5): 7.85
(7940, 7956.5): 8.05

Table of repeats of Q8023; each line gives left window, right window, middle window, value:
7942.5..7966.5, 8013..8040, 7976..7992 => 0.021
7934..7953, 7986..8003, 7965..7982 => 0.012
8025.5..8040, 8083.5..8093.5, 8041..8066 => 0.014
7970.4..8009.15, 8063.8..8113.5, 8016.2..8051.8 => -0.011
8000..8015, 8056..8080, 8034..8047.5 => -0.020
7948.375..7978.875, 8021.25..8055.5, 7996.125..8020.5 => 0.011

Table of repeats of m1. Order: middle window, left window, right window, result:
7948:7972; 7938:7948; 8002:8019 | -0.03 mag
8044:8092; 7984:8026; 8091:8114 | -0.03 mag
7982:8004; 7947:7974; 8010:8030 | 0.01 mag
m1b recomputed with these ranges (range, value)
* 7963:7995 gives 7.84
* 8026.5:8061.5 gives 7.95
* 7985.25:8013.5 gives 7.83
